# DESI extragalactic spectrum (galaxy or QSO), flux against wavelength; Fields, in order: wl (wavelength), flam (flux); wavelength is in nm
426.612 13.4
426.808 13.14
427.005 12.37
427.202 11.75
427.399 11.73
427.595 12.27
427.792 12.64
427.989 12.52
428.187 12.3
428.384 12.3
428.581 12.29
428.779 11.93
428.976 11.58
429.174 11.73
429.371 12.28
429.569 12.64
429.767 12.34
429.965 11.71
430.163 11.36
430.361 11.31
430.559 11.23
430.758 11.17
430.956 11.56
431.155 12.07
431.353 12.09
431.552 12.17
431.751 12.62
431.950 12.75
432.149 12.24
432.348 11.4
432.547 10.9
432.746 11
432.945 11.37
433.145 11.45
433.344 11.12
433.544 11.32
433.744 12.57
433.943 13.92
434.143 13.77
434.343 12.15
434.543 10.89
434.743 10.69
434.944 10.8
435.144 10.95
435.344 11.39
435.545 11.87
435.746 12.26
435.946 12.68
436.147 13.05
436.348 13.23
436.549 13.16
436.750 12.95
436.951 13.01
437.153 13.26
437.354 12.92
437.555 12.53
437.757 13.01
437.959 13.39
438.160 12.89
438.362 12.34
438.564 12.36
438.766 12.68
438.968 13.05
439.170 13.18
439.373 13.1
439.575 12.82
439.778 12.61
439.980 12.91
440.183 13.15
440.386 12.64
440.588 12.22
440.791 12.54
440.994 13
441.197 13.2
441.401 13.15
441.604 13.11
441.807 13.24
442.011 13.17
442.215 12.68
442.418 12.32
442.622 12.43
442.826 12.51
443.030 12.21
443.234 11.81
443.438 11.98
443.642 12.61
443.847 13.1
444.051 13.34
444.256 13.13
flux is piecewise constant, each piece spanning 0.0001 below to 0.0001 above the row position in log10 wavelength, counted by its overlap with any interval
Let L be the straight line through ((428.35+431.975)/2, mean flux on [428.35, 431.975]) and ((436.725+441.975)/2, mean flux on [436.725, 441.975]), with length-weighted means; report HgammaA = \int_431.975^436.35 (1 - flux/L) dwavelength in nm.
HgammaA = 0.18 nm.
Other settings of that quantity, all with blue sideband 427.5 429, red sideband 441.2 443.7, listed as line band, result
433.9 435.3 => 0.07 nm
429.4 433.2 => 0.17 nm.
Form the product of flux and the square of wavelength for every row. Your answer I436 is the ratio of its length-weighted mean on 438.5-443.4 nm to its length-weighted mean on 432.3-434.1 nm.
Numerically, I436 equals 1.12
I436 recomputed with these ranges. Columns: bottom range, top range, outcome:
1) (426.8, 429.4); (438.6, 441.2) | 1.11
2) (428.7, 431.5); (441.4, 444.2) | 1.14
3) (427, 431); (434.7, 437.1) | 1.06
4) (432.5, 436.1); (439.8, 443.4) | 1.12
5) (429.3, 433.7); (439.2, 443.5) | 1.13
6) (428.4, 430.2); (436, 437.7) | 1.12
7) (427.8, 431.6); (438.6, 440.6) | 1.13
